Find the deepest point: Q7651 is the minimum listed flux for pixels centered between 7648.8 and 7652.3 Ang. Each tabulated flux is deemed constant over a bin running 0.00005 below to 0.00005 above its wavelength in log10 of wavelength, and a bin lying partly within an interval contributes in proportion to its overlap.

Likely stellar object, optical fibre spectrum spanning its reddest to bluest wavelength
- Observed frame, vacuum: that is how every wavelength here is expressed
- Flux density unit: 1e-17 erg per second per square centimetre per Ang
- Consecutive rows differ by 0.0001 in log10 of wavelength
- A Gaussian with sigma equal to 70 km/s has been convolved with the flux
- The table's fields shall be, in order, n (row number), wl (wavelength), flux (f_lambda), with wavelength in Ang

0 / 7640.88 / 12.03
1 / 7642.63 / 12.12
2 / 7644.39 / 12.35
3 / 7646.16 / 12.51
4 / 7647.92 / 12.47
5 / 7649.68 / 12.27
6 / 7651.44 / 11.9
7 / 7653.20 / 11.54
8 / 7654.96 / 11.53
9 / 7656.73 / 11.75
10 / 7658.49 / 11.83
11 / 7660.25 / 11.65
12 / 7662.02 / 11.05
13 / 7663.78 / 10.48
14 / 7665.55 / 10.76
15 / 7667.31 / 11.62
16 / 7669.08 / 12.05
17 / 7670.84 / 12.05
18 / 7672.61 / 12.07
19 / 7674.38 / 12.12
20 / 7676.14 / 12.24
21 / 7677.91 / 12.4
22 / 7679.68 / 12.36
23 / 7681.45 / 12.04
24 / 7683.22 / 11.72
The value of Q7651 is 11.9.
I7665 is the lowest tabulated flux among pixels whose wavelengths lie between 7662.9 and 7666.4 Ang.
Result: 10.48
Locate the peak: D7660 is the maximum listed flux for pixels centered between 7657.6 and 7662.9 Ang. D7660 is 11.83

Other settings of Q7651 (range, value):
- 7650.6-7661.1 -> 11.53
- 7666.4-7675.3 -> 11.62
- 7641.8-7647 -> 12.12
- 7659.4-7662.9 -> 11.05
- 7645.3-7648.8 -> 12.47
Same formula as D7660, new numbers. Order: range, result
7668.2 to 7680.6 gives 12.4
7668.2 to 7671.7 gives 12.05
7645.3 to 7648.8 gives 12.51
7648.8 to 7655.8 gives 12.27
